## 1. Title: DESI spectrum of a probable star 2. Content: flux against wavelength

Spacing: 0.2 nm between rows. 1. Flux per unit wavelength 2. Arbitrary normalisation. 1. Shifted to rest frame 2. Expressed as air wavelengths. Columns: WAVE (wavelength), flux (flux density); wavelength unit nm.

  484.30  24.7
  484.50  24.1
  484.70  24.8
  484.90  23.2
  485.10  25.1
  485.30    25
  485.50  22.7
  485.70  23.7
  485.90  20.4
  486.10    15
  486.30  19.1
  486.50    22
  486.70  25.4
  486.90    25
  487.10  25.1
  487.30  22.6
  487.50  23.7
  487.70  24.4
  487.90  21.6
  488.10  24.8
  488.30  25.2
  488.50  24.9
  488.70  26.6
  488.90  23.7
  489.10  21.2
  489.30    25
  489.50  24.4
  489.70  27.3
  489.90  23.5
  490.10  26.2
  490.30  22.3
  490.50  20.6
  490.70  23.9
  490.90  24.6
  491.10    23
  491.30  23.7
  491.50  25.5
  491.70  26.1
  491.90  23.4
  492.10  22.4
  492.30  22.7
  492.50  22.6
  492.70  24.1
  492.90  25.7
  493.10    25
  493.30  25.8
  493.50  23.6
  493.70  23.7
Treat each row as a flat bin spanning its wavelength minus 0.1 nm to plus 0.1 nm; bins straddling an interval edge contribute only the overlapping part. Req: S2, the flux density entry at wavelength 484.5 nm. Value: 24.1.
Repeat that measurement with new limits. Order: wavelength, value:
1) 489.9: 23.5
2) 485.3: 25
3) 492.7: 24.1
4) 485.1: 25.1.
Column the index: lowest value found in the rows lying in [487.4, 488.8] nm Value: 21.6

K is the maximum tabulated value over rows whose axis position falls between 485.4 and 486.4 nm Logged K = 23.7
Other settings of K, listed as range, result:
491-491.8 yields 26.1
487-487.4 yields 25.1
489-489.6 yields 25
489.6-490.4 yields 27.3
